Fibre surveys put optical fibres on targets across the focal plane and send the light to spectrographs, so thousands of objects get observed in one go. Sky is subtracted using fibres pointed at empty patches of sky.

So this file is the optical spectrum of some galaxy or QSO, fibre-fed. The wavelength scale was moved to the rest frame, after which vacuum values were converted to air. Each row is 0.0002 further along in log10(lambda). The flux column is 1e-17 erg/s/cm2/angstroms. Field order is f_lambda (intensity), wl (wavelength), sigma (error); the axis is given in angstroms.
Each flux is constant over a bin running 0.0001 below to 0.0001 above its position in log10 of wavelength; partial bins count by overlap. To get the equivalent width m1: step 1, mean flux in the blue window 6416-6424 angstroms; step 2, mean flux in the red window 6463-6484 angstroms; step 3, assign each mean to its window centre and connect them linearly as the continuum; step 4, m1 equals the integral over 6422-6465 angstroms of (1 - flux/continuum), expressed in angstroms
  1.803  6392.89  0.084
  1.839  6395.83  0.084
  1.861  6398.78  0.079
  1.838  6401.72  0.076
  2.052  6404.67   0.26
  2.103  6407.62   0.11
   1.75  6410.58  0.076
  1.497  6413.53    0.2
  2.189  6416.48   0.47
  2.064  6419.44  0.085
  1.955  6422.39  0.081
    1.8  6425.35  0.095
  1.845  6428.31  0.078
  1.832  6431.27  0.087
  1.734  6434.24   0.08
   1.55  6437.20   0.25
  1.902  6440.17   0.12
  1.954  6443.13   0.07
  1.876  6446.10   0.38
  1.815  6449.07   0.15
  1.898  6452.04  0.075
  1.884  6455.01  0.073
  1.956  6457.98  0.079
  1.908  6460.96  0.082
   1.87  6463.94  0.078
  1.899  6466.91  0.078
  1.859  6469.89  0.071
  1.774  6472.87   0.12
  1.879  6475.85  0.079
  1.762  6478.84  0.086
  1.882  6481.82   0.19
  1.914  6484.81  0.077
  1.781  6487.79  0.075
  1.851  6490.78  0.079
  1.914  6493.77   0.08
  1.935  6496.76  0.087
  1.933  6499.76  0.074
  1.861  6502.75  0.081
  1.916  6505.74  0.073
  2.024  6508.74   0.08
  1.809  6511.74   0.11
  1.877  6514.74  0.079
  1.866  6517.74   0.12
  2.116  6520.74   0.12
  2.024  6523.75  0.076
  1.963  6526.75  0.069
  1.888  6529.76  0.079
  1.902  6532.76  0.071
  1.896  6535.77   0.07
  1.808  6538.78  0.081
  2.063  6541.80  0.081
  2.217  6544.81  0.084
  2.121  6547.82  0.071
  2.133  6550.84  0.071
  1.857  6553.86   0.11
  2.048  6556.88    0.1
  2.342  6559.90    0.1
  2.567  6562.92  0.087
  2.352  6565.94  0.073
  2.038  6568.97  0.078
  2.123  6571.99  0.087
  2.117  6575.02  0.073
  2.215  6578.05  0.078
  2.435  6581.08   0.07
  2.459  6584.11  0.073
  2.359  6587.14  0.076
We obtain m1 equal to 2.42 angstroms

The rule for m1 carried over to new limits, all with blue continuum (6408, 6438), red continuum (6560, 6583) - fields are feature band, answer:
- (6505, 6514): 0.8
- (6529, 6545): 1.7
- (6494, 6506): 0.9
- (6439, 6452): 0.1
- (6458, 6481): 1.3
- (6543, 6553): 0.3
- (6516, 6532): 1.2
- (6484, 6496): 1.0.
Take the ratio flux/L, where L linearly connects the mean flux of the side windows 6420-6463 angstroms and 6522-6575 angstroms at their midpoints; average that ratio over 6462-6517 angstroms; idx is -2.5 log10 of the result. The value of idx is 0.05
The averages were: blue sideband 1.86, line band 1.87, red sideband 2.08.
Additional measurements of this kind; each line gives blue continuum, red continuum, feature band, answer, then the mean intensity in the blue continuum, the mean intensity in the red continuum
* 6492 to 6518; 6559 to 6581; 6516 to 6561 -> 0.04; 1.9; 2.26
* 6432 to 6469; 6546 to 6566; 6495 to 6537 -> 0.07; 1.85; 2.19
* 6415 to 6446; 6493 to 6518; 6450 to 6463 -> -0.01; 1.88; 1.91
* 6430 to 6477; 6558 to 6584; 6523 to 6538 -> 0.11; 1.85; 2.28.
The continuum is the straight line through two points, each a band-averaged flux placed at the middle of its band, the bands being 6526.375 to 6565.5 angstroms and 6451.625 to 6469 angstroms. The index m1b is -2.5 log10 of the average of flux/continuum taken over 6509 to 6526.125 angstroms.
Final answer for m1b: 0.039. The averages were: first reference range 1.9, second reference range 2.07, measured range 1.95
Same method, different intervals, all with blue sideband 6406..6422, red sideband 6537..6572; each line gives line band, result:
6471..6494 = 0.11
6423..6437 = 0.09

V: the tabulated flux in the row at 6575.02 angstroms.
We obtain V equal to 2.117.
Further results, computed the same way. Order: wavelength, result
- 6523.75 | 2.024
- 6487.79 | 1.781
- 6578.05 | 2.215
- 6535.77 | 1.896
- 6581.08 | 2.435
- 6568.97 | 2.038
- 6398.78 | 1.861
